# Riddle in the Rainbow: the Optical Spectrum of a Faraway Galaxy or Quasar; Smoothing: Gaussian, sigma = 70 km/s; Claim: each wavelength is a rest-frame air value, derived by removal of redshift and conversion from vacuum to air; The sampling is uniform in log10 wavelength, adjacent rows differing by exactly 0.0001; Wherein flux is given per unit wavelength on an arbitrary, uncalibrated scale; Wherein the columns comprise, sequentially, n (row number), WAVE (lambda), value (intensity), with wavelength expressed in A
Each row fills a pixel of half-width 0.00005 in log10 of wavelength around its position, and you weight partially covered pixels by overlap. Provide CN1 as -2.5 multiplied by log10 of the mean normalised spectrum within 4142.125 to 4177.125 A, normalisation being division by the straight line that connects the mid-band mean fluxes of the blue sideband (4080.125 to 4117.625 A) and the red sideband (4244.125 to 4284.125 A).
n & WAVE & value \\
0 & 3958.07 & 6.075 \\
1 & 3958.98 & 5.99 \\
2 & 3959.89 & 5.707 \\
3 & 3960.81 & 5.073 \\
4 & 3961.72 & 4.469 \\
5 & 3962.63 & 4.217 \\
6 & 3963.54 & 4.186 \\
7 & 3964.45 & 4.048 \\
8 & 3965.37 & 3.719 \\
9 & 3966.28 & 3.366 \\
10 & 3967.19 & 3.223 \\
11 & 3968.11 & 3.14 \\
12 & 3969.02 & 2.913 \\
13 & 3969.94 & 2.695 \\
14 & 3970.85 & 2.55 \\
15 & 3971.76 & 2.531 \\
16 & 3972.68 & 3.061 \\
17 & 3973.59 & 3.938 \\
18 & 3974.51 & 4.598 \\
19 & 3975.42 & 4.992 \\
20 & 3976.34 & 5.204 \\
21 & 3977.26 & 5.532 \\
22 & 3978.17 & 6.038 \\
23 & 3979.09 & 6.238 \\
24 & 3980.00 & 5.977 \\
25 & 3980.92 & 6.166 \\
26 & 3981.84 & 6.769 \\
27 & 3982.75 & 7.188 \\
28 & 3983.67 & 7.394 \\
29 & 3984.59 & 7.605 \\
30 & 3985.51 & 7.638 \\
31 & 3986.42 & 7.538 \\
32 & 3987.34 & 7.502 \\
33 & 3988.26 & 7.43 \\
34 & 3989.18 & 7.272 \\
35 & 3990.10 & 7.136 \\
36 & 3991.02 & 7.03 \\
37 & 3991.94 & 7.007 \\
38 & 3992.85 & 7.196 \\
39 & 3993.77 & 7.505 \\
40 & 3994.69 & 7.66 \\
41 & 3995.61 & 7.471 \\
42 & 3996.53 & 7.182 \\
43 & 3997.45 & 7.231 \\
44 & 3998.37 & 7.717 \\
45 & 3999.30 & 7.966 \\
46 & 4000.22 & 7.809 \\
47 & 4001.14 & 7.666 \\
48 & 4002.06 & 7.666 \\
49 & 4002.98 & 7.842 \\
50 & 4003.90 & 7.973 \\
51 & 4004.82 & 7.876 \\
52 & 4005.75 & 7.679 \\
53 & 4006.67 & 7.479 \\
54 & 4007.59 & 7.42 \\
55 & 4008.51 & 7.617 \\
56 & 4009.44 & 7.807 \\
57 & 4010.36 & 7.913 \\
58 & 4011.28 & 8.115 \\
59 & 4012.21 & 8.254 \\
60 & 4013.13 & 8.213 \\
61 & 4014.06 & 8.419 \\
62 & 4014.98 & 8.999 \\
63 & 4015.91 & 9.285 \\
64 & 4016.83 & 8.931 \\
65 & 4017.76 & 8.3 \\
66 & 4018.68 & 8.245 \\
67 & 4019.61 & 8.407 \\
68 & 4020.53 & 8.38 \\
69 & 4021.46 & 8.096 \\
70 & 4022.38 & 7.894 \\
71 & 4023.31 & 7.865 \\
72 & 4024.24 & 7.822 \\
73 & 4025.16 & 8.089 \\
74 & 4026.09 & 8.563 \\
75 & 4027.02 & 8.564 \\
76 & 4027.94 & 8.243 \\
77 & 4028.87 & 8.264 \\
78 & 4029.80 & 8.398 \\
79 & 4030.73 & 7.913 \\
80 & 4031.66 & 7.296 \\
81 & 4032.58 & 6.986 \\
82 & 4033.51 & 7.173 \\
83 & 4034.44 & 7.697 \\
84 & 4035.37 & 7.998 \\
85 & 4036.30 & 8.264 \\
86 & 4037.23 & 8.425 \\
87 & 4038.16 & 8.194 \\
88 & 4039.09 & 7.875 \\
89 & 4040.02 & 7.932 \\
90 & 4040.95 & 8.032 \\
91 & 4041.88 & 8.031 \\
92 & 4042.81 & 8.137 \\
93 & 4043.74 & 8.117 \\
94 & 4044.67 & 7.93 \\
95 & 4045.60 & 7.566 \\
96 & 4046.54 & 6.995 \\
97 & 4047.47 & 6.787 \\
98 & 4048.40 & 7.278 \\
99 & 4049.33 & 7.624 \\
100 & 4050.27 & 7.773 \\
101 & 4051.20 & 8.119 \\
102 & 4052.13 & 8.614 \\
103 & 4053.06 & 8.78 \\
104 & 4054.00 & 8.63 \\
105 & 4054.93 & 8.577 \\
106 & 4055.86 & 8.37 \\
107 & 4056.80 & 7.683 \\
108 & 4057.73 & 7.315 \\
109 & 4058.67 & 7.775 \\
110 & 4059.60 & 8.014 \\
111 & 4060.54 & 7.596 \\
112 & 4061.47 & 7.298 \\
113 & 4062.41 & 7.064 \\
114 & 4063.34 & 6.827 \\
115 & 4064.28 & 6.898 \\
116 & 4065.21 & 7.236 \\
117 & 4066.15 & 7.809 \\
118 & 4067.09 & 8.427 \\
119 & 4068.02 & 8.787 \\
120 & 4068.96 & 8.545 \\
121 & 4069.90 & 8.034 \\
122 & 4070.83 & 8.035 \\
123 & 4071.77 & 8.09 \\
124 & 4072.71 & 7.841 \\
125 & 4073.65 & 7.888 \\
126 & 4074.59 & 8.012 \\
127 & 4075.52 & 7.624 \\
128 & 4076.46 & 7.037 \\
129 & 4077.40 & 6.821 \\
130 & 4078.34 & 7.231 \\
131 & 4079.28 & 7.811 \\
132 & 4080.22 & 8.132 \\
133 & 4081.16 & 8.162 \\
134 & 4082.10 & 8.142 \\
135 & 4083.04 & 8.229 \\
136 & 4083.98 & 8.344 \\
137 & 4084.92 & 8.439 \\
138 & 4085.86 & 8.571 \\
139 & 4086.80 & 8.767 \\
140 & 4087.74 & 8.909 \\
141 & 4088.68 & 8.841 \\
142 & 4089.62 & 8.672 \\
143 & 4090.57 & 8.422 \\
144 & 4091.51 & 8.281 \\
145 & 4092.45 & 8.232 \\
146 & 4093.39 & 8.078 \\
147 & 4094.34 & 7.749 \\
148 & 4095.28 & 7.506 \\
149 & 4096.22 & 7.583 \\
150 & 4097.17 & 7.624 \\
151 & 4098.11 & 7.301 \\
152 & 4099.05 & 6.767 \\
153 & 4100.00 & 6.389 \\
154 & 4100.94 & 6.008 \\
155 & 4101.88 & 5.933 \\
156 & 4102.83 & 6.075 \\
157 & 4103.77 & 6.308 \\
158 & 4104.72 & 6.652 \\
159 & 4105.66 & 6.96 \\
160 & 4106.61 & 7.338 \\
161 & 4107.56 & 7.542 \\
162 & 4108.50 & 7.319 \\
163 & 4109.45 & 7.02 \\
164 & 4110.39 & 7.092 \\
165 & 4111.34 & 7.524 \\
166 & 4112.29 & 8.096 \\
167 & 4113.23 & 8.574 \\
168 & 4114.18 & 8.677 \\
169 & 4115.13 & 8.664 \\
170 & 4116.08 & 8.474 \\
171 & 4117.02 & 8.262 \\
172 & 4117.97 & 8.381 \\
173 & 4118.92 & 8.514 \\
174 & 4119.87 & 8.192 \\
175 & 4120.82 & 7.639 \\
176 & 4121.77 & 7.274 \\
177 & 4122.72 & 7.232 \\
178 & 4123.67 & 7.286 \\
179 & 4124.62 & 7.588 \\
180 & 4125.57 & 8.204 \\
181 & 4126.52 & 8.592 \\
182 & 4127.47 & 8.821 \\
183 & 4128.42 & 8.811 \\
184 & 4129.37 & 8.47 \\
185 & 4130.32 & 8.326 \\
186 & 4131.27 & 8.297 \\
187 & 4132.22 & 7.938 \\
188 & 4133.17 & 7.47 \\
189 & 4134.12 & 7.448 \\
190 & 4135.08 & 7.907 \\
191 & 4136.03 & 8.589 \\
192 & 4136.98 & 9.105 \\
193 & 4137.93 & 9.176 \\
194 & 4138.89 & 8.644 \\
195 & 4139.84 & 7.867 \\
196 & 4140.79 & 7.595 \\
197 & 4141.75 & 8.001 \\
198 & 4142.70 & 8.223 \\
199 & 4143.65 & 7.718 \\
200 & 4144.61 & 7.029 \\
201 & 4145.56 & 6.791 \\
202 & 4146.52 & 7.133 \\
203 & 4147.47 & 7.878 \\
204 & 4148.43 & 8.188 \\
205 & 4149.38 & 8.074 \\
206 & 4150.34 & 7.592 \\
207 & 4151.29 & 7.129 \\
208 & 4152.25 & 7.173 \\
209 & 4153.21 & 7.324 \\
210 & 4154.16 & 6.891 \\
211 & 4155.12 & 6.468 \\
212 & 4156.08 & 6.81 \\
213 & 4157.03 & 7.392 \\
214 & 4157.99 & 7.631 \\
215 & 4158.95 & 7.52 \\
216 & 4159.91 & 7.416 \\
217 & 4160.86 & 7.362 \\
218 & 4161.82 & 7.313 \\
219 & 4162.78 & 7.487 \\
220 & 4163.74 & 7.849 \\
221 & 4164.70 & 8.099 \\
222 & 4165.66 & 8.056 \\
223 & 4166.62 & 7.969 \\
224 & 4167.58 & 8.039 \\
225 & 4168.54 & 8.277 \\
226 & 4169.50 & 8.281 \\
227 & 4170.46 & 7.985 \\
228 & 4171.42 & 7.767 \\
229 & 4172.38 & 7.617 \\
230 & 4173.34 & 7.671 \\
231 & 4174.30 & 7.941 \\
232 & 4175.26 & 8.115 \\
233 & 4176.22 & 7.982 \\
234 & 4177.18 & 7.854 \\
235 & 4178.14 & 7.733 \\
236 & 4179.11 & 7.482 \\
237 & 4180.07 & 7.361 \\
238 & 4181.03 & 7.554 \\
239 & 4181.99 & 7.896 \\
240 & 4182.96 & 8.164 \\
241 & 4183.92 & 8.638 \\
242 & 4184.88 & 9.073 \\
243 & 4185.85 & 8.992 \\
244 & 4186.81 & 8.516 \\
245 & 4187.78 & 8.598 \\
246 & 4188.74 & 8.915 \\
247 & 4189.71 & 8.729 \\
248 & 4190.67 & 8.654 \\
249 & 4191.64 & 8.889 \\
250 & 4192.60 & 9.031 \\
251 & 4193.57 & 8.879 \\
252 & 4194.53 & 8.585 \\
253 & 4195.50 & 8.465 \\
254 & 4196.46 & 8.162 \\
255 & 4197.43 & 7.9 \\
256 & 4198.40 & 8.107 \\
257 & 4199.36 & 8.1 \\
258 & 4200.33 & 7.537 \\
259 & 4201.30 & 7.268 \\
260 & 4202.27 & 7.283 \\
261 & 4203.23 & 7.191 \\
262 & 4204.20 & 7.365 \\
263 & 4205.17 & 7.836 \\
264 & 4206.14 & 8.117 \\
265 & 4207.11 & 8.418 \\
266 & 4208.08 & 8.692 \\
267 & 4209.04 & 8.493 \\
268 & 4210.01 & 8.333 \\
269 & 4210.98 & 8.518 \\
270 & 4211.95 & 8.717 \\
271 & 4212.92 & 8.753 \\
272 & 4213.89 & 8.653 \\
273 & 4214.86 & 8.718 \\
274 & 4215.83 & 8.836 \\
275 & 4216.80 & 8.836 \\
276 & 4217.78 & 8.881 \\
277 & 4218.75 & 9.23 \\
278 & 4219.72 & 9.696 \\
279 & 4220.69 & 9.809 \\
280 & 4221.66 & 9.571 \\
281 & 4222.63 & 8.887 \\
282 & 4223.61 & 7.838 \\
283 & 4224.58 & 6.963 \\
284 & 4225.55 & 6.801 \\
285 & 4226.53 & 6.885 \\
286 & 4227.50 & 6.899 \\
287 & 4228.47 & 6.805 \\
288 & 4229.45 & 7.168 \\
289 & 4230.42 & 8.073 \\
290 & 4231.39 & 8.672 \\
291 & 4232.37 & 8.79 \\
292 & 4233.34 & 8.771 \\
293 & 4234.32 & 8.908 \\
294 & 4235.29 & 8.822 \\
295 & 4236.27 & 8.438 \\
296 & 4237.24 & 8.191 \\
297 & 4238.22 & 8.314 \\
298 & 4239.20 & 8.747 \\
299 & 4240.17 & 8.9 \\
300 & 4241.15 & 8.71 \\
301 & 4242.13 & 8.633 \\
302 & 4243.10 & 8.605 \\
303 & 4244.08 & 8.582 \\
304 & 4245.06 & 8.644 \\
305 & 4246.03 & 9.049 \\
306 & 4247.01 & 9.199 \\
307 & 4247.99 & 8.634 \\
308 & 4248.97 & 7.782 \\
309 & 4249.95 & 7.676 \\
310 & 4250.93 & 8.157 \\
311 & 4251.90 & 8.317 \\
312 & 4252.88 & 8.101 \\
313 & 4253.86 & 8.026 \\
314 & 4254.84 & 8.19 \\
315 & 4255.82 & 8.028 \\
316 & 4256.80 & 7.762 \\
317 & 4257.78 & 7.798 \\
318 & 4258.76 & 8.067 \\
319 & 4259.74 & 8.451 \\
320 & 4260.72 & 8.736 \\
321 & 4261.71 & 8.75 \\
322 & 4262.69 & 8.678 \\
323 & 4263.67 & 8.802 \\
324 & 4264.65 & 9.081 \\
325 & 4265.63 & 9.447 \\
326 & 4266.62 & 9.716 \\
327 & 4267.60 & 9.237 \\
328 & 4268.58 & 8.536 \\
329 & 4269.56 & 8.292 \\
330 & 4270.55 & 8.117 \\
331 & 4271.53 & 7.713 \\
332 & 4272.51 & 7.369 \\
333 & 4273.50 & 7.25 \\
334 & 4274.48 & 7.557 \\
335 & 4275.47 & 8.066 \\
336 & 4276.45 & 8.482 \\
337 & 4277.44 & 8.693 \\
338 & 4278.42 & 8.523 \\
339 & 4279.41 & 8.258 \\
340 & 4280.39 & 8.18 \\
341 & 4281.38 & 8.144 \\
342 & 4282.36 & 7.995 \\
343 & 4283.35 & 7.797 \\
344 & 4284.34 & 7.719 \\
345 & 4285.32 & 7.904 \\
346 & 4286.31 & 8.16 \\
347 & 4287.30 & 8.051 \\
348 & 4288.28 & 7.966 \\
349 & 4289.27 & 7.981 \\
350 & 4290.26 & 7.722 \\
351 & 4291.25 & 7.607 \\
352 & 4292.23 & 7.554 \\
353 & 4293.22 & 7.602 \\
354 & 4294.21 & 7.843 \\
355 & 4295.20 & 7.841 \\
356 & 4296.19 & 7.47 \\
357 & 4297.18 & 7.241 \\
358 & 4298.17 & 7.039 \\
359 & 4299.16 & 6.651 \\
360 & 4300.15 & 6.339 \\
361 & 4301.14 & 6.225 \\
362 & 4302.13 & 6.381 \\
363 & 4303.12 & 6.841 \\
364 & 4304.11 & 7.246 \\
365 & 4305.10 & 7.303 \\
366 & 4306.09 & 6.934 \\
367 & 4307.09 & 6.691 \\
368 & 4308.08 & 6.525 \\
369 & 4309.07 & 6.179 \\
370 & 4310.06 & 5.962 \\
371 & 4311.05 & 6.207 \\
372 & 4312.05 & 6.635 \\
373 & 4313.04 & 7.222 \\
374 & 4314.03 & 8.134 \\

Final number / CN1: 0.047 mag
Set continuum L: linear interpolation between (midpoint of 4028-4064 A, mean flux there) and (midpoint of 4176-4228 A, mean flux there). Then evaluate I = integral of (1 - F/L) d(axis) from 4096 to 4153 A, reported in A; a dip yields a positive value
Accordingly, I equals 2.5 A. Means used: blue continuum 7.82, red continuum 8.28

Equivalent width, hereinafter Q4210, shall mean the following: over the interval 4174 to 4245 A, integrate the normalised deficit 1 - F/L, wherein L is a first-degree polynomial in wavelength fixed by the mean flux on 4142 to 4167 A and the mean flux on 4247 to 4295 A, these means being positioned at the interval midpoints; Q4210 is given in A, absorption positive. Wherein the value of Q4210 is -4.5 A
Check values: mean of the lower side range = 7.48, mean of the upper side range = 8.19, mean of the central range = 8.31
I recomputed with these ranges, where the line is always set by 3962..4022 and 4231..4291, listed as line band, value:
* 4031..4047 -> -2.0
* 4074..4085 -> -1.0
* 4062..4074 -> -1.2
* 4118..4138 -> -1.7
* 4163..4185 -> -0.4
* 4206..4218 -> -0.9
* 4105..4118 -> -0.7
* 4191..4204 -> -0.3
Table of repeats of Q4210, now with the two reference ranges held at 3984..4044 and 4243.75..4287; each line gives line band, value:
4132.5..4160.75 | 1.6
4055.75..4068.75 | 0.5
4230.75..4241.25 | -0.5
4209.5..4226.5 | -0.8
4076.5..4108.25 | 1.6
